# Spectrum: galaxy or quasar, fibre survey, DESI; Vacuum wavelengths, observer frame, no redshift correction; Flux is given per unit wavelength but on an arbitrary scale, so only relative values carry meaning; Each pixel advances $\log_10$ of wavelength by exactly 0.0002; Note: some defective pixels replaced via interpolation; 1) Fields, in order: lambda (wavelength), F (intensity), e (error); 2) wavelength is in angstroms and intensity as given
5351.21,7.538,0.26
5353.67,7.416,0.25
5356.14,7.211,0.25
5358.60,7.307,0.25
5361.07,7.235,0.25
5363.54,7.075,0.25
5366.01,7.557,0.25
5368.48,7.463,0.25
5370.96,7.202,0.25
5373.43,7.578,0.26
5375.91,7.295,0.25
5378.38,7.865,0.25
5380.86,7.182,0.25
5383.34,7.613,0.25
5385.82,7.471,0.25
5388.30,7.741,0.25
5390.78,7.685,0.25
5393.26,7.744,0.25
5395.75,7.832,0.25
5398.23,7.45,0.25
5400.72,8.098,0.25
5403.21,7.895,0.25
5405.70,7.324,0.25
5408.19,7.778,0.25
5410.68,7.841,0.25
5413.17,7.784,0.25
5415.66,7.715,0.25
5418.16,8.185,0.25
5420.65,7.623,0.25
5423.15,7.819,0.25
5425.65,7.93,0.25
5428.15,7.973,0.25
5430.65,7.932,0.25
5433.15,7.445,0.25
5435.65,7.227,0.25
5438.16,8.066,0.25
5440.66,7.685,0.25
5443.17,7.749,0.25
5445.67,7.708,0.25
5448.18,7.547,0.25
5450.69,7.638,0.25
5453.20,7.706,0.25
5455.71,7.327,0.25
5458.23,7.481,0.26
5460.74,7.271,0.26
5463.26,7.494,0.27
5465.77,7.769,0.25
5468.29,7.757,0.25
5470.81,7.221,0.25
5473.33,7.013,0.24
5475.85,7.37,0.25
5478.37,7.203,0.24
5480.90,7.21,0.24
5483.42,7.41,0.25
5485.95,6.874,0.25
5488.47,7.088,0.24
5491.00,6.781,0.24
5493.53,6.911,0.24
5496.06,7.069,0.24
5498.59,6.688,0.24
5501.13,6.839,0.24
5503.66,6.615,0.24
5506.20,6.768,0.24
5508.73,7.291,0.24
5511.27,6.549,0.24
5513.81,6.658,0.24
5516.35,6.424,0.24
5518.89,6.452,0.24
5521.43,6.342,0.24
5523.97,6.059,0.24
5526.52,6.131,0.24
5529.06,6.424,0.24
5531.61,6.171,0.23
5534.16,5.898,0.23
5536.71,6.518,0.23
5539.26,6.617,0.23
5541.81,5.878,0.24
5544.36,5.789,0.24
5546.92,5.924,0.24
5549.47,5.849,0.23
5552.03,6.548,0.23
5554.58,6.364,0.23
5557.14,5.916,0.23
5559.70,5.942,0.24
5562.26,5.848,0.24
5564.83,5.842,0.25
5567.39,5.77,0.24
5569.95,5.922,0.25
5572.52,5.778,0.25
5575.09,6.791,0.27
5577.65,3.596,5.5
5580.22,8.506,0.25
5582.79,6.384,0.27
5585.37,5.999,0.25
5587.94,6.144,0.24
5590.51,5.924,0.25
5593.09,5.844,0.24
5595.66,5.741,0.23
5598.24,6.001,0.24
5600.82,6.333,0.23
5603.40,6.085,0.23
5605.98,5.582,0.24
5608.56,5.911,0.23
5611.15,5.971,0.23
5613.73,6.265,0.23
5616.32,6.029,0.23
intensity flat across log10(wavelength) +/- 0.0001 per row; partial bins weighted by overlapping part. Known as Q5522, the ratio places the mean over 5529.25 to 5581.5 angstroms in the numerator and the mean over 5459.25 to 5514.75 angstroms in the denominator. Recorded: 0.9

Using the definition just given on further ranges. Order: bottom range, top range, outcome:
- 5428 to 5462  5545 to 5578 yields 0.78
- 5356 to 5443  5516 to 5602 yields 0.80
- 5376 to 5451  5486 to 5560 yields 0.84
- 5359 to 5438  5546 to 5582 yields 0.79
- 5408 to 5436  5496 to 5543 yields 0.83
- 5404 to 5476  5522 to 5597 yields 0.80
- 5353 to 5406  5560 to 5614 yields 0.80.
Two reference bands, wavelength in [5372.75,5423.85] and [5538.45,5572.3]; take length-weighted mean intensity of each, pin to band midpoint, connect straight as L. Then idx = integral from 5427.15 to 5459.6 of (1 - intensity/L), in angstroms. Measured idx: -2.0 angstroms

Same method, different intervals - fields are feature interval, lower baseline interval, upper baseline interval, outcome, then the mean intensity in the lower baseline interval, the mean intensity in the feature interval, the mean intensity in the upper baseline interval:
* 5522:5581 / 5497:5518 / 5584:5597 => 2.2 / 6.73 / 6.07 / 5.93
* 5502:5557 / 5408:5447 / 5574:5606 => 3.1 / 7.78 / 6.34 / 6.09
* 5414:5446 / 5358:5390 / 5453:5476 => -1.5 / 7.44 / 7.78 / 7.43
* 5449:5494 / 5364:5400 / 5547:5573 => -3.7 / 7.55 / 7.32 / 5.98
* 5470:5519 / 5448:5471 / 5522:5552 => -0.2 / 7.53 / 6.93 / 6.14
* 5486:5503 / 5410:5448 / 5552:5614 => 0.4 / 7.77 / 6.89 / 6.03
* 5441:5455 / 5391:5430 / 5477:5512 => -0.4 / 7.8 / 7.66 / 6.96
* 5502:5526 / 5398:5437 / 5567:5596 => 0.7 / 7.76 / 6.56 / 6.05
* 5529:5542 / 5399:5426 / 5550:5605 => 0.5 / 7.81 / 6.26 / 6.06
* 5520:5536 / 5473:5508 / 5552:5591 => 0.9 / 6.99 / 6.19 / 6.07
